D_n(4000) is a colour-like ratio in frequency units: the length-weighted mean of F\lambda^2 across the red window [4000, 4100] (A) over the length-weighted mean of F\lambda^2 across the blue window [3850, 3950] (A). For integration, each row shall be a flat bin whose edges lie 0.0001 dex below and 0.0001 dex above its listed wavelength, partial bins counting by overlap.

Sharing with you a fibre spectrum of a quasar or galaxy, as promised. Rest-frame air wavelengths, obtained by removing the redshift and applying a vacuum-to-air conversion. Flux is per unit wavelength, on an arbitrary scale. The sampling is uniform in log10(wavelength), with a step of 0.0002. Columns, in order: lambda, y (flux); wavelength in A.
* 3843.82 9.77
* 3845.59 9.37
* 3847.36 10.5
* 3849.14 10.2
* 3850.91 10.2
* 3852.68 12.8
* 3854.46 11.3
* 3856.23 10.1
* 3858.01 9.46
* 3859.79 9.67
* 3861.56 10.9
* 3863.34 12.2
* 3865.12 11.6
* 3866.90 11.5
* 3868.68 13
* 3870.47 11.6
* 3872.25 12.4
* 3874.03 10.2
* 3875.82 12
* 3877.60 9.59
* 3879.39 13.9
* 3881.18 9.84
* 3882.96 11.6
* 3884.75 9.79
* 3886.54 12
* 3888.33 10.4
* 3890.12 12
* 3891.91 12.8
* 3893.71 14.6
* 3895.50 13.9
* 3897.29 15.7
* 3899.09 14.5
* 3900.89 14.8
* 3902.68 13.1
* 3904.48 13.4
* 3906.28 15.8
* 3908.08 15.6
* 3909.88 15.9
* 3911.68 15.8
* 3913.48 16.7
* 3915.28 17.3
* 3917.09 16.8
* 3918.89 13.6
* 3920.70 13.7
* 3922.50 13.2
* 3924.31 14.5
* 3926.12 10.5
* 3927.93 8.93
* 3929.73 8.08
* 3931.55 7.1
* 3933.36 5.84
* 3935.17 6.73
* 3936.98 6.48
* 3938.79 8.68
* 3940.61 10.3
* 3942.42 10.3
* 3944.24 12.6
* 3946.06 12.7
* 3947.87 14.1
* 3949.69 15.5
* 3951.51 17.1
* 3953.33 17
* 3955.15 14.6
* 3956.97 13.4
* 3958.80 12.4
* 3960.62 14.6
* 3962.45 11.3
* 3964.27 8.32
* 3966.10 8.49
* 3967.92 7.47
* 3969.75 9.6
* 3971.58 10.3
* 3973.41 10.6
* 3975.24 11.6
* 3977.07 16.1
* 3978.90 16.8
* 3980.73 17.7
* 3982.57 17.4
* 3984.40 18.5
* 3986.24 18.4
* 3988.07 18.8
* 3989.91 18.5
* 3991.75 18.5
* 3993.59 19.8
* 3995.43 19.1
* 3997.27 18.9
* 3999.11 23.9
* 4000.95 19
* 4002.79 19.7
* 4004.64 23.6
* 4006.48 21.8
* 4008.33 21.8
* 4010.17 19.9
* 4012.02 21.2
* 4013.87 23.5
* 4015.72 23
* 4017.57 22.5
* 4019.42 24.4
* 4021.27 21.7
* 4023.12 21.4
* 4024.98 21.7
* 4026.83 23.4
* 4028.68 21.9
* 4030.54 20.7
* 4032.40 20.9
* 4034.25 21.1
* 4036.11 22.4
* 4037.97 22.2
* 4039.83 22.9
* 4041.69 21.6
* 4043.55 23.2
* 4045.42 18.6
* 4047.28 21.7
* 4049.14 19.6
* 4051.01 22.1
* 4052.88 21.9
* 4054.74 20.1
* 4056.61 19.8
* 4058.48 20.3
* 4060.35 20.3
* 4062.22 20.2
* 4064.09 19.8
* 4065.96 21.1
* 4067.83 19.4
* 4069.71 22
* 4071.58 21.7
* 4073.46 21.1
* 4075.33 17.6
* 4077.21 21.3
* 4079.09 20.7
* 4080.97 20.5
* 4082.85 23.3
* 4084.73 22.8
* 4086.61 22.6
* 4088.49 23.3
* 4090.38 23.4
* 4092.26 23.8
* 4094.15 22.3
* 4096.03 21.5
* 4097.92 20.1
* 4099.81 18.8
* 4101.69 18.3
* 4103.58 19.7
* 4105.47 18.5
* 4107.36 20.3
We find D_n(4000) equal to 1.91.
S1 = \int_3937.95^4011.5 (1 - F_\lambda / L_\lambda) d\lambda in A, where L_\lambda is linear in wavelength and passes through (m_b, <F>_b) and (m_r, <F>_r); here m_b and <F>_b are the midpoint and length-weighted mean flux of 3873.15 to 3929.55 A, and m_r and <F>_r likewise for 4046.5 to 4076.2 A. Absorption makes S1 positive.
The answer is 5.3 A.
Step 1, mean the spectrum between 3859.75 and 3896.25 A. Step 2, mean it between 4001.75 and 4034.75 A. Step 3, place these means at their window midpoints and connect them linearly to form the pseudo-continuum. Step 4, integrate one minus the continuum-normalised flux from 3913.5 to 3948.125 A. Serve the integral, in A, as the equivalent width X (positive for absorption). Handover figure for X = 9.4 A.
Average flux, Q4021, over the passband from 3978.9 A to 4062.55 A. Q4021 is 20.8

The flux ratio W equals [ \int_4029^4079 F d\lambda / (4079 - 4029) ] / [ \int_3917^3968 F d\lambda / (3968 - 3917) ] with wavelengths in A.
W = 1.82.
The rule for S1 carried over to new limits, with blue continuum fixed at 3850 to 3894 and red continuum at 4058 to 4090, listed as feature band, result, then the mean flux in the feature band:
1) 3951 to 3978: 6.3 A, 12.1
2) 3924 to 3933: 3.1 A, 9.27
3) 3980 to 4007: -3.6 A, 19.6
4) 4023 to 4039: -2.3 A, 21.8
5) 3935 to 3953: 3.7 A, 11.8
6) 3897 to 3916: -3.3 A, 15.3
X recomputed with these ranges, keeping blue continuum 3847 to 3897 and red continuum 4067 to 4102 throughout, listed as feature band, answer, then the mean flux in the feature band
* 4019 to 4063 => -4.77 A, 21.4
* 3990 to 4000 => -1.57 A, 19.9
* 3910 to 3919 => -1.86 A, 16.2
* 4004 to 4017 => -3.03 A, 22.1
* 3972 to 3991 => 0.35 A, 16.3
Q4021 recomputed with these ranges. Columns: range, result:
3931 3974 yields 11.1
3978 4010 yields 19.6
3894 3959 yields 13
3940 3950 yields 12.5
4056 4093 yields 21.3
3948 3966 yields 13.6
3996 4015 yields 21.3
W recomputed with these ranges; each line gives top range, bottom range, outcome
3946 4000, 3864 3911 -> 1.18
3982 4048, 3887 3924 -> 1.46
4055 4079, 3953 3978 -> 1.74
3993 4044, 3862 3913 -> 1.69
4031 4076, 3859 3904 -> 1.72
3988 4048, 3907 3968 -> 1.74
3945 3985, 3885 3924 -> 0.94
